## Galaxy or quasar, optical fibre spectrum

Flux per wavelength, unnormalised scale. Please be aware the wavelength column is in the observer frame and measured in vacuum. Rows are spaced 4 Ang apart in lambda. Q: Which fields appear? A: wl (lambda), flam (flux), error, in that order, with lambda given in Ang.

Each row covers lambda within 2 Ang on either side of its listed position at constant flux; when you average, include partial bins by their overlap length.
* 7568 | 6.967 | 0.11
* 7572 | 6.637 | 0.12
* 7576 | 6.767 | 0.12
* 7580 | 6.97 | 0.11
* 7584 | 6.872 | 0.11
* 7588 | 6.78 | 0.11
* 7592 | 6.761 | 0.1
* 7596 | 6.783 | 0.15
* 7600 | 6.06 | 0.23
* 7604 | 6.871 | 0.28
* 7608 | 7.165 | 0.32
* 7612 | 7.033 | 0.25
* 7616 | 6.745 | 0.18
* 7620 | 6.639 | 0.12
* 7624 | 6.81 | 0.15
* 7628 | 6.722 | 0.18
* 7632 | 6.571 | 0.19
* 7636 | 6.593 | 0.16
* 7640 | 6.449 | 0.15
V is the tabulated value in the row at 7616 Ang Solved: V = 6.745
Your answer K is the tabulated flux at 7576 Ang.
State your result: 6.767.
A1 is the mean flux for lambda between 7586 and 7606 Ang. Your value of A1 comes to 6.65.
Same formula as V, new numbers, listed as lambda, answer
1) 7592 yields 6.761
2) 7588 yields 6.78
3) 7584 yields 6.872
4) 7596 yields 6.783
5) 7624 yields 6.81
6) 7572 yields 6.637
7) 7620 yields 6.639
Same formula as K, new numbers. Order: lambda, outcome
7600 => 6.06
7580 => 6.97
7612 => 7.033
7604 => 6.871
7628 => 6.722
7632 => 6.571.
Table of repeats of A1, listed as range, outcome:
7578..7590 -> 6.87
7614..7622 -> 6.69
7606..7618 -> 6.98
